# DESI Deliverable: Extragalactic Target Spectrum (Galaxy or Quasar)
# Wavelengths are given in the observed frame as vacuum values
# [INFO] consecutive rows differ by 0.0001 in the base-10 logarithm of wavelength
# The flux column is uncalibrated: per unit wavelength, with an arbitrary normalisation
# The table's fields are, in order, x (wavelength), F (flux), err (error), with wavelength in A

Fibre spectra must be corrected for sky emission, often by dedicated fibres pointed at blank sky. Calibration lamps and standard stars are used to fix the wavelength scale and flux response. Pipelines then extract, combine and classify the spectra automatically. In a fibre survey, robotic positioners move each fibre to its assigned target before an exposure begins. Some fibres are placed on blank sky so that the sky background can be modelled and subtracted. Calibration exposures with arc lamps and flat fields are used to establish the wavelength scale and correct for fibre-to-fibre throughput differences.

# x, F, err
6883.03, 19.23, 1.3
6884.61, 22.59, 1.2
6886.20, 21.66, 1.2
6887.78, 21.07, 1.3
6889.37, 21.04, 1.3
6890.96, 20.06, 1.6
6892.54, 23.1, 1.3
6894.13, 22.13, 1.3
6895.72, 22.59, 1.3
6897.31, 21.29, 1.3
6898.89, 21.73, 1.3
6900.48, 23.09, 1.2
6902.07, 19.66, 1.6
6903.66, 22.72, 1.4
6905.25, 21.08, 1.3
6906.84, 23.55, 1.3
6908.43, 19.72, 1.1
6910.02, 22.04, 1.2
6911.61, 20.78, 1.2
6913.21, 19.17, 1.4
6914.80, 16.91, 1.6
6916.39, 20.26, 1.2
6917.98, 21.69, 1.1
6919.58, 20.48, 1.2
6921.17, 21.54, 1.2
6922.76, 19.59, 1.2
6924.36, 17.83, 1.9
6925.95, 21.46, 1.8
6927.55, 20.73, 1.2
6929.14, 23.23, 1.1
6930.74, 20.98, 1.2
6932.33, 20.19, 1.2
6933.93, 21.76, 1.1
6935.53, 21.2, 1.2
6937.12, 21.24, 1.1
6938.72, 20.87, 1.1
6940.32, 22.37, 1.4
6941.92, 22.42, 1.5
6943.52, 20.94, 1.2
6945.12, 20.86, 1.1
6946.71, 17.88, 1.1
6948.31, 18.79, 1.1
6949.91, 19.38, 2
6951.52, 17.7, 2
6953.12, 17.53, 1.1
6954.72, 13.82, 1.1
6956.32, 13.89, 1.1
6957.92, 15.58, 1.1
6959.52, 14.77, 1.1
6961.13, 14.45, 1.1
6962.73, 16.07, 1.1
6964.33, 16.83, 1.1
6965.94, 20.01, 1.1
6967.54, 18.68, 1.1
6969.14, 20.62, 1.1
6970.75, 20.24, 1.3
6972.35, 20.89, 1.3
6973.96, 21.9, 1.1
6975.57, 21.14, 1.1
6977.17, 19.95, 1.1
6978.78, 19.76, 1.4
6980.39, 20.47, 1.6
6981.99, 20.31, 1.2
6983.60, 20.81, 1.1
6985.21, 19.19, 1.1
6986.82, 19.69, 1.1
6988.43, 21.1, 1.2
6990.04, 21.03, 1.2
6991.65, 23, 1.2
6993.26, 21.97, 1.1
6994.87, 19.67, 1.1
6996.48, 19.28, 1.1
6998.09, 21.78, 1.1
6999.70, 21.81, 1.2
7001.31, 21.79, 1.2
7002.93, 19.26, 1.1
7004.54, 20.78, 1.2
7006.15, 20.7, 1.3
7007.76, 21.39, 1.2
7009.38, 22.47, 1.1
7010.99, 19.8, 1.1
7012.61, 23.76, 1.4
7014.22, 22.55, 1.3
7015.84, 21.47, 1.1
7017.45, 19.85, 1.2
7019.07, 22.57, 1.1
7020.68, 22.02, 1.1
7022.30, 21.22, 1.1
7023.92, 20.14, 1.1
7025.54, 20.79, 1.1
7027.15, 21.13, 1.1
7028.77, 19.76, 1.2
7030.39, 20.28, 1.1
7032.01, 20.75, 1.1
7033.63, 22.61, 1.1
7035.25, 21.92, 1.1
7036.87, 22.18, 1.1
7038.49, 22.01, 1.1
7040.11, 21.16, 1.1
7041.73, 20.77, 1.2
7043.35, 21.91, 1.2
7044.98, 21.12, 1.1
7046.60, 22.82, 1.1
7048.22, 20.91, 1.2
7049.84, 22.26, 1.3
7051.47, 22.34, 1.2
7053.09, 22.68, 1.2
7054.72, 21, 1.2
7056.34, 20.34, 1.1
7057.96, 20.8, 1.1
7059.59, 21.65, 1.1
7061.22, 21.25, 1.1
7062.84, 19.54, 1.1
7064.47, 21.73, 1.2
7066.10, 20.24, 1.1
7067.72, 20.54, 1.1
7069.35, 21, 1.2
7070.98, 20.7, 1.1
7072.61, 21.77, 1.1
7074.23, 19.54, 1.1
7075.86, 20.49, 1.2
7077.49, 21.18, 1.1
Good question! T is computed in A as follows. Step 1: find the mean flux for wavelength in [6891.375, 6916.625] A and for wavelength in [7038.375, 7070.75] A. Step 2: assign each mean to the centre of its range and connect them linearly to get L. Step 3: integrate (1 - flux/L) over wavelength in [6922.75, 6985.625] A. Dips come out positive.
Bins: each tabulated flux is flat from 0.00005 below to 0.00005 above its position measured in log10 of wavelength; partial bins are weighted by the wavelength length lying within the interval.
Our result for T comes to 5.47 A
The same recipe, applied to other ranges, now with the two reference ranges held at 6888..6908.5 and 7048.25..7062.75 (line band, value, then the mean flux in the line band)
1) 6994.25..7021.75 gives 0.3 A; 21.2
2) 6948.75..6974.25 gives 4.7 A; 17.6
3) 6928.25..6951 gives 0.9 A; 20.8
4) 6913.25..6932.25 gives 1.1 A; 20.4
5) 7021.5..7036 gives 0.3 A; 20.9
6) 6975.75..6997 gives 1.0 A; 20.5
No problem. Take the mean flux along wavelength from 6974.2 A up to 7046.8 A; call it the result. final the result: 21.1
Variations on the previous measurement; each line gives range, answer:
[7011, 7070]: 21.3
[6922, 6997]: 19.6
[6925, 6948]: 21.1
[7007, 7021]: 21.8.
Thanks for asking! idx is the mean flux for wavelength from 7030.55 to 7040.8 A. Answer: 21.7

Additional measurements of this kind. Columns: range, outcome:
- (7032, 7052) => 21.8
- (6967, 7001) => 20.7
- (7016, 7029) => 21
